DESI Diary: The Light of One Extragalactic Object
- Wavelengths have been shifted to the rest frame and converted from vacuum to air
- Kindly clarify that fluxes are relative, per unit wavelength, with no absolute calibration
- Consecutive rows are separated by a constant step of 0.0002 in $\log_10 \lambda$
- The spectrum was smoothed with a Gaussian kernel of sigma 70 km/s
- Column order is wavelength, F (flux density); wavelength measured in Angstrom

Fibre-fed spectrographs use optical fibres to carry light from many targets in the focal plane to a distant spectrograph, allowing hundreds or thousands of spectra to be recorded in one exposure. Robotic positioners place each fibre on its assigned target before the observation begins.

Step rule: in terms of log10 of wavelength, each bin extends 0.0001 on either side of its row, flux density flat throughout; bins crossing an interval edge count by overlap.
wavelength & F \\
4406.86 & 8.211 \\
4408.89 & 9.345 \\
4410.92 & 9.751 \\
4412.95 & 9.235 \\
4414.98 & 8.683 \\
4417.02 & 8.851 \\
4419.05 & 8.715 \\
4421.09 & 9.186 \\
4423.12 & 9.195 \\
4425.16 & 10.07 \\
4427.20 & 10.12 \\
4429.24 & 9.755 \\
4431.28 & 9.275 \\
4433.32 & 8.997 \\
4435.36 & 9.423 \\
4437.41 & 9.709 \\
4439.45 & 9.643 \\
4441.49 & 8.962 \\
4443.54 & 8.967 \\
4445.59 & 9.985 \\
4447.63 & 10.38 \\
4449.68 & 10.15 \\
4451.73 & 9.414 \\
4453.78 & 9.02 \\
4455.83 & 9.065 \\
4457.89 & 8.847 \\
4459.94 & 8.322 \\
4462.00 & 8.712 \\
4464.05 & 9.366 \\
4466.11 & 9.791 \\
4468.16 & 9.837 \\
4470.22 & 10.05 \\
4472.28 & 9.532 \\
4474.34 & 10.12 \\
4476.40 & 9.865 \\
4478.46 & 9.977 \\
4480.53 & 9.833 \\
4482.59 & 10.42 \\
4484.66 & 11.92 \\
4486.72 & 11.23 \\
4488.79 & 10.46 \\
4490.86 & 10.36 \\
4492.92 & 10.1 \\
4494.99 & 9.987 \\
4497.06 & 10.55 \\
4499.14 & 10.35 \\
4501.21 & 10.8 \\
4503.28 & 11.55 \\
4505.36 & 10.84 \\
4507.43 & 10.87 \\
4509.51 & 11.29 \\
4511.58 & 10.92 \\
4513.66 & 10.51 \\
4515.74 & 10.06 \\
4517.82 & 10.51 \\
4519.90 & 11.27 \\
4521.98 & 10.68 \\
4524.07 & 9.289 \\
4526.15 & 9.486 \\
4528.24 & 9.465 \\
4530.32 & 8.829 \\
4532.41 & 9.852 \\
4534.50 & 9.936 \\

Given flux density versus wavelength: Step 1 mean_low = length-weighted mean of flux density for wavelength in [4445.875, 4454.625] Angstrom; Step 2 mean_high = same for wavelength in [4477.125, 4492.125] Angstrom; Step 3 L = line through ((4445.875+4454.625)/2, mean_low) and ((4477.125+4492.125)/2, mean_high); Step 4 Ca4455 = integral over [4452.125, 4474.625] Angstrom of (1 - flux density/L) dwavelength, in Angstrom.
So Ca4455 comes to 1.7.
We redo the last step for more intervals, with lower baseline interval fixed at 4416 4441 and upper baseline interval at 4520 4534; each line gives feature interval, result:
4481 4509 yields -3.2 Angstrom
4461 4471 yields 0.0 Angstrom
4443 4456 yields -0.2 Angstrom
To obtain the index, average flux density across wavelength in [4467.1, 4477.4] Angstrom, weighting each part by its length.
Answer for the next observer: 9.89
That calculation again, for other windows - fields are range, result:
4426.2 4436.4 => 9.51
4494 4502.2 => 10.4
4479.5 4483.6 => 10.1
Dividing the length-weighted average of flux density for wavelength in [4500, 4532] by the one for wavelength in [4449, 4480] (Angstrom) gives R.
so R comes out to 1.1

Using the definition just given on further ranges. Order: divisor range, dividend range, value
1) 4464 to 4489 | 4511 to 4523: 1.04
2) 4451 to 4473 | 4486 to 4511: 1.15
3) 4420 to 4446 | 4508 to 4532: 1.08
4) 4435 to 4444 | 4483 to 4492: 1.17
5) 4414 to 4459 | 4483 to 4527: 1.13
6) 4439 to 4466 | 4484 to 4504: 1.15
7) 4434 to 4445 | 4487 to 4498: 1.11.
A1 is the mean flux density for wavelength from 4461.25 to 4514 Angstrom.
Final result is 10.4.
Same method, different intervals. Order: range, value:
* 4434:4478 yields 9.49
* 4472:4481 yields 9.89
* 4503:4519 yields 10.8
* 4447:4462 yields 9.24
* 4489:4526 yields 10.6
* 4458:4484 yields 9.66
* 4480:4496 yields 10.6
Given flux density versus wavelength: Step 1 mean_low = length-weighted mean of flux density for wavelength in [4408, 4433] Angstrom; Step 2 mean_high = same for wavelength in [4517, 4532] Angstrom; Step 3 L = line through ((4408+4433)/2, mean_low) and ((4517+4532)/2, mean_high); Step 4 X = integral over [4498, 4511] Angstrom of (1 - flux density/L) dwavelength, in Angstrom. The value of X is -1.5 Angstrom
